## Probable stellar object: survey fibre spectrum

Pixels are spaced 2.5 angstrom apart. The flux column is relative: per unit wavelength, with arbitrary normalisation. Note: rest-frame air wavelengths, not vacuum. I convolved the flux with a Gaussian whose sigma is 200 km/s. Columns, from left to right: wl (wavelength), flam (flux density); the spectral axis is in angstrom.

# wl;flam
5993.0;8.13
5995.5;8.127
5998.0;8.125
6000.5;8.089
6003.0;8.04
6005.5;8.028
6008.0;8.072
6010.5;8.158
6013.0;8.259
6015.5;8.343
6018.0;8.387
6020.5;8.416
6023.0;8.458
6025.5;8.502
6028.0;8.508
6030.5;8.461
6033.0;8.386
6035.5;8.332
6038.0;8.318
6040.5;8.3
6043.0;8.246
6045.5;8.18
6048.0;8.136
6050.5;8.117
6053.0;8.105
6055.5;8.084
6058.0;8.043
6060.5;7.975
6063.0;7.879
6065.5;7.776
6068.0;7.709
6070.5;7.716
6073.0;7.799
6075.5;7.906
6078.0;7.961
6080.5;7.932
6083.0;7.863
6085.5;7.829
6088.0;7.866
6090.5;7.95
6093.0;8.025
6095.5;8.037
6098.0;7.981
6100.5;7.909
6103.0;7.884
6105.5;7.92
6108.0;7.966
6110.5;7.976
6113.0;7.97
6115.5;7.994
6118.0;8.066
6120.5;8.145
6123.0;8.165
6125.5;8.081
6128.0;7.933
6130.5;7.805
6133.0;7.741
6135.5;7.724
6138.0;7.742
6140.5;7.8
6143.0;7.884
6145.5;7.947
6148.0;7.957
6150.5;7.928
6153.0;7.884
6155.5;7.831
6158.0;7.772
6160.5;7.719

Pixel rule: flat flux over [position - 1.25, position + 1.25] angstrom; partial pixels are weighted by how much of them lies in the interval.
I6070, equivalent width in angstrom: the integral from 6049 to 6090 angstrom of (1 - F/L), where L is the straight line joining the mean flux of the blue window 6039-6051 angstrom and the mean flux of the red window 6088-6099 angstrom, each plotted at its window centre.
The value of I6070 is 0.91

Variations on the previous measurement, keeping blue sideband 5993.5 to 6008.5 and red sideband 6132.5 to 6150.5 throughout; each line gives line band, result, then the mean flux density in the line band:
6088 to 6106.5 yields -0.1 angstrom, 7.95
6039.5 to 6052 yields -0.3 angstrom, 8.19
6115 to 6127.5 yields -0.3 angstrom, 8.09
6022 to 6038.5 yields -0.8 angstrom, 8.43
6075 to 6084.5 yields 0.0 angstrom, 7.91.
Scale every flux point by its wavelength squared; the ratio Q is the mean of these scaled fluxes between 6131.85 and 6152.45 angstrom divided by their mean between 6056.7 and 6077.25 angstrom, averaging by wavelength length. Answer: 1.02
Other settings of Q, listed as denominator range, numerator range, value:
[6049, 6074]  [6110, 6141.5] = 1.02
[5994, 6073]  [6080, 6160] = 1.00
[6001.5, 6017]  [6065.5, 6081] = 0.98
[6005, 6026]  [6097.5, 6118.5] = 0.99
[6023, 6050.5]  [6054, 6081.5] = 0.96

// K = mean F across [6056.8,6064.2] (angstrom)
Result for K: 7.97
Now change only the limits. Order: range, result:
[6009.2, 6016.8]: 8.25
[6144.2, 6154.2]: 7.93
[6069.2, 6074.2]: 7.76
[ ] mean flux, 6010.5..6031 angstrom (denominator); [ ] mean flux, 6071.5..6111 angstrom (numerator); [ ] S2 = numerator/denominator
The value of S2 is 0.94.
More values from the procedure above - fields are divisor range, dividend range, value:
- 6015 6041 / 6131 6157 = 0.93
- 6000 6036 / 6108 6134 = 0.96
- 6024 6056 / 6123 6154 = 0.95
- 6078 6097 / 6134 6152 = 0.99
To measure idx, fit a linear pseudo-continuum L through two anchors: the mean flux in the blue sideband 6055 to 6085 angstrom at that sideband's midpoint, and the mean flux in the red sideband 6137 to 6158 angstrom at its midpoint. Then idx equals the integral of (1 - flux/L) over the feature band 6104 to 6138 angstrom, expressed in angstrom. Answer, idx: -0.3 angstrom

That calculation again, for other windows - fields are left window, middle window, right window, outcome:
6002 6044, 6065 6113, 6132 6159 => 0.9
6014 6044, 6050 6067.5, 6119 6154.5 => 0.6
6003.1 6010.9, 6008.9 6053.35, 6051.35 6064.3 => -1.5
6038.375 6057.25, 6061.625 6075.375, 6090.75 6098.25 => 0.5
